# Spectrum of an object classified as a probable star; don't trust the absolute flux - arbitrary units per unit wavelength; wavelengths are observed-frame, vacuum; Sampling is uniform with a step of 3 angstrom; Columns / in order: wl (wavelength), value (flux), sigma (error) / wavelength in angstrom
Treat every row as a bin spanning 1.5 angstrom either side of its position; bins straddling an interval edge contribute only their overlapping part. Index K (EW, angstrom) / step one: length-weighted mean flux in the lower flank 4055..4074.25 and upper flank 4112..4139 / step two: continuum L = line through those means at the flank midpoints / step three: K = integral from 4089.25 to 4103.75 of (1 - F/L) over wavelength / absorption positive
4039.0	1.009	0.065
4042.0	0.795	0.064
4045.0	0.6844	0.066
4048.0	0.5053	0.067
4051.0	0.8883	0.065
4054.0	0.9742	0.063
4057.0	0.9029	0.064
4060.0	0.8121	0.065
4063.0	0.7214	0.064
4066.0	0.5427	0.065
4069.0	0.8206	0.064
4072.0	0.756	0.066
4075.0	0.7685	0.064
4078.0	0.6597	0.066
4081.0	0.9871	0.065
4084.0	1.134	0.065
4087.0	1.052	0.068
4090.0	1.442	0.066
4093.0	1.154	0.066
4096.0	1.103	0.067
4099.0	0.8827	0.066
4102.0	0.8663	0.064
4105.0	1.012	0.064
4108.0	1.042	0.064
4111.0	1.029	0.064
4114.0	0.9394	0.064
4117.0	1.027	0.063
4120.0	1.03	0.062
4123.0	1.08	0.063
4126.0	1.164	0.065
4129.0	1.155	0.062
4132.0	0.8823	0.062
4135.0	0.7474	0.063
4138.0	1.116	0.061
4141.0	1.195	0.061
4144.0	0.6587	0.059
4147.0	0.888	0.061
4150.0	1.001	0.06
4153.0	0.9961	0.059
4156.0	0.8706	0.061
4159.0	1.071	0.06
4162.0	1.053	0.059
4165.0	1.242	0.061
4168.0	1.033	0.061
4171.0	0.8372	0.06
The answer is -2.89 angstrom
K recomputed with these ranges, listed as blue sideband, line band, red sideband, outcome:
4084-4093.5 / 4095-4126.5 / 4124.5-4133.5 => 3.3 angstrom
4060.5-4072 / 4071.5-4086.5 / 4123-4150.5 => -2.3 angstrom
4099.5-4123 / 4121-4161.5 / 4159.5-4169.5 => 2.5 angstrom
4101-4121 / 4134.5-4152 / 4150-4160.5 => 0.7 angstrom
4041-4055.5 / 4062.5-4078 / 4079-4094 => 4.2 angstrom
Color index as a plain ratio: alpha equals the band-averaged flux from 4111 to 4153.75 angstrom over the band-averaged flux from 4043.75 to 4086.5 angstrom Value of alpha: 1.24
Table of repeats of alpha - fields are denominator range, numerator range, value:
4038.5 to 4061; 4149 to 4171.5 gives 1.26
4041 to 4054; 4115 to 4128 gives 1.44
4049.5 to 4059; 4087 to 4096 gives 1.34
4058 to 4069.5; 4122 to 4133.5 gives 1.48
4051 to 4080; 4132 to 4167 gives 1.25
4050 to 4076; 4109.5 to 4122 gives 1.27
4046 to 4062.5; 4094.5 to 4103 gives 1.18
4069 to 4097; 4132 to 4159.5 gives 0.95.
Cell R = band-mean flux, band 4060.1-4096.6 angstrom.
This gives 0.92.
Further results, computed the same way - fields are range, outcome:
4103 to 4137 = 1.01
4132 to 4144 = 0.957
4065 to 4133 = 0.983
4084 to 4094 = 1.21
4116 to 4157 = 0.987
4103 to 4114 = 1.01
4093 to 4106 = 0.986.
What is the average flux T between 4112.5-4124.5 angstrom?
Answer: 1.02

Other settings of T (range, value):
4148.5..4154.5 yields 0.999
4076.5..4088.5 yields 0.958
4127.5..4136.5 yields 0.928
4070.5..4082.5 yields 0.793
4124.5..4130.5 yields 1.16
